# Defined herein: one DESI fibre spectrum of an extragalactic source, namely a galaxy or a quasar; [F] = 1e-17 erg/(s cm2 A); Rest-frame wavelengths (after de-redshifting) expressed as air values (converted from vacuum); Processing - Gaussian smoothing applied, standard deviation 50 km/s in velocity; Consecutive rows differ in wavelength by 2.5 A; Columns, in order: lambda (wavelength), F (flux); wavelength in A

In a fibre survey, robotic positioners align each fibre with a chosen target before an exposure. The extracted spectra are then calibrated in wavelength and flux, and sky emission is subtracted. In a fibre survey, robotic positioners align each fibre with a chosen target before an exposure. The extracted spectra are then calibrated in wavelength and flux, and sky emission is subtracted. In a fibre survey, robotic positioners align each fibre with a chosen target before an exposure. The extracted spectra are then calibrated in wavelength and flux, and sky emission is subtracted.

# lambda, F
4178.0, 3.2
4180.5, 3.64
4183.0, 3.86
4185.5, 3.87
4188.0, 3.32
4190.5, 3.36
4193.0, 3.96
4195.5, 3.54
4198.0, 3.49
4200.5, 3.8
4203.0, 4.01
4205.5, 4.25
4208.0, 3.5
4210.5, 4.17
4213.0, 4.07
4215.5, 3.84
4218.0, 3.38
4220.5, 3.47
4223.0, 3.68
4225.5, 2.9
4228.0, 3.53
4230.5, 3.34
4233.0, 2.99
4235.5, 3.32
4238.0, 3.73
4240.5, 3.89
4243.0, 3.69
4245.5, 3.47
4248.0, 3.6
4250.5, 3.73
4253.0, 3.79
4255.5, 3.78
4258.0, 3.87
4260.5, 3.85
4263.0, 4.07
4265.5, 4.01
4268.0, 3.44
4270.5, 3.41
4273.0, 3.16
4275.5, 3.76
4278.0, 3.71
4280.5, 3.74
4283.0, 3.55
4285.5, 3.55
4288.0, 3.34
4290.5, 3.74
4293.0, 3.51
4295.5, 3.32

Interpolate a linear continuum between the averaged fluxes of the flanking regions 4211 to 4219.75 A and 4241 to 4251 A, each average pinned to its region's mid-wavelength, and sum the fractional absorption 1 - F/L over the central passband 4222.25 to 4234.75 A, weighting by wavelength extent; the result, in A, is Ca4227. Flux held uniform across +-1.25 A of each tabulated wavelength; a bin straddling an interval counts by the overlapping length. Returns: 1.5 A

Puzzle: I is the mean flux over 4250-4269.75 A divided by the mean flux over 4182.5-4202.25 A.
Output 1.0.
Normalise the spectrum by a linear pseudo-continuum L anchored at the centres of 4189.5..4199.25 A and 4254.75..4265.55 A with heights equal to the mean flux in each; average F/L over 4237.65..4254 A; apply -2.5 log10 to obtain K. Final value 0.04 mag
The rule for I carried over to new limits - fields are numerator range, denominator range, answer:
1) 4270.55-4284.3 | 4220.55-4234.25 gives 1.08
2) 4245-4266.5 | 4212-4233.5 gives 1.09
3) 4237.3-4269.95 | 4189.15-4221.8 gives 1.00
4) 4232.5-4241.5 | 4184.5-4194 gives 0.97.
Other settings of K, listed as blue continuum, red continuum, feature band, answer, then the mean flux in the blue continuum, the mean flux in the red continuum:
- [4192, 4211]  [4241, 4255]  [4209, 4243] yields 0.054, 3.83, 3.68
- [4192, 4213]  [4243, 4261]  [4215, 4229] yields 0.106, 3.85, 3.72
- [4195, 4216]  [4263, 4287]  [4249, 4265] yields -0.050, 3.86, 3.61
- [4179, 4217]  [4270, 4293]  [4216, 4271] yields 0.017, 3.77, 3.55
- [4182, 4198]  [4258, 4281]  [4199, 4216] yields -0.085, 3.64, 3.69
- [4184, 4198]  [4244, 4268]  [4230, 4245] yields 0.069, 3.6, 3.78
